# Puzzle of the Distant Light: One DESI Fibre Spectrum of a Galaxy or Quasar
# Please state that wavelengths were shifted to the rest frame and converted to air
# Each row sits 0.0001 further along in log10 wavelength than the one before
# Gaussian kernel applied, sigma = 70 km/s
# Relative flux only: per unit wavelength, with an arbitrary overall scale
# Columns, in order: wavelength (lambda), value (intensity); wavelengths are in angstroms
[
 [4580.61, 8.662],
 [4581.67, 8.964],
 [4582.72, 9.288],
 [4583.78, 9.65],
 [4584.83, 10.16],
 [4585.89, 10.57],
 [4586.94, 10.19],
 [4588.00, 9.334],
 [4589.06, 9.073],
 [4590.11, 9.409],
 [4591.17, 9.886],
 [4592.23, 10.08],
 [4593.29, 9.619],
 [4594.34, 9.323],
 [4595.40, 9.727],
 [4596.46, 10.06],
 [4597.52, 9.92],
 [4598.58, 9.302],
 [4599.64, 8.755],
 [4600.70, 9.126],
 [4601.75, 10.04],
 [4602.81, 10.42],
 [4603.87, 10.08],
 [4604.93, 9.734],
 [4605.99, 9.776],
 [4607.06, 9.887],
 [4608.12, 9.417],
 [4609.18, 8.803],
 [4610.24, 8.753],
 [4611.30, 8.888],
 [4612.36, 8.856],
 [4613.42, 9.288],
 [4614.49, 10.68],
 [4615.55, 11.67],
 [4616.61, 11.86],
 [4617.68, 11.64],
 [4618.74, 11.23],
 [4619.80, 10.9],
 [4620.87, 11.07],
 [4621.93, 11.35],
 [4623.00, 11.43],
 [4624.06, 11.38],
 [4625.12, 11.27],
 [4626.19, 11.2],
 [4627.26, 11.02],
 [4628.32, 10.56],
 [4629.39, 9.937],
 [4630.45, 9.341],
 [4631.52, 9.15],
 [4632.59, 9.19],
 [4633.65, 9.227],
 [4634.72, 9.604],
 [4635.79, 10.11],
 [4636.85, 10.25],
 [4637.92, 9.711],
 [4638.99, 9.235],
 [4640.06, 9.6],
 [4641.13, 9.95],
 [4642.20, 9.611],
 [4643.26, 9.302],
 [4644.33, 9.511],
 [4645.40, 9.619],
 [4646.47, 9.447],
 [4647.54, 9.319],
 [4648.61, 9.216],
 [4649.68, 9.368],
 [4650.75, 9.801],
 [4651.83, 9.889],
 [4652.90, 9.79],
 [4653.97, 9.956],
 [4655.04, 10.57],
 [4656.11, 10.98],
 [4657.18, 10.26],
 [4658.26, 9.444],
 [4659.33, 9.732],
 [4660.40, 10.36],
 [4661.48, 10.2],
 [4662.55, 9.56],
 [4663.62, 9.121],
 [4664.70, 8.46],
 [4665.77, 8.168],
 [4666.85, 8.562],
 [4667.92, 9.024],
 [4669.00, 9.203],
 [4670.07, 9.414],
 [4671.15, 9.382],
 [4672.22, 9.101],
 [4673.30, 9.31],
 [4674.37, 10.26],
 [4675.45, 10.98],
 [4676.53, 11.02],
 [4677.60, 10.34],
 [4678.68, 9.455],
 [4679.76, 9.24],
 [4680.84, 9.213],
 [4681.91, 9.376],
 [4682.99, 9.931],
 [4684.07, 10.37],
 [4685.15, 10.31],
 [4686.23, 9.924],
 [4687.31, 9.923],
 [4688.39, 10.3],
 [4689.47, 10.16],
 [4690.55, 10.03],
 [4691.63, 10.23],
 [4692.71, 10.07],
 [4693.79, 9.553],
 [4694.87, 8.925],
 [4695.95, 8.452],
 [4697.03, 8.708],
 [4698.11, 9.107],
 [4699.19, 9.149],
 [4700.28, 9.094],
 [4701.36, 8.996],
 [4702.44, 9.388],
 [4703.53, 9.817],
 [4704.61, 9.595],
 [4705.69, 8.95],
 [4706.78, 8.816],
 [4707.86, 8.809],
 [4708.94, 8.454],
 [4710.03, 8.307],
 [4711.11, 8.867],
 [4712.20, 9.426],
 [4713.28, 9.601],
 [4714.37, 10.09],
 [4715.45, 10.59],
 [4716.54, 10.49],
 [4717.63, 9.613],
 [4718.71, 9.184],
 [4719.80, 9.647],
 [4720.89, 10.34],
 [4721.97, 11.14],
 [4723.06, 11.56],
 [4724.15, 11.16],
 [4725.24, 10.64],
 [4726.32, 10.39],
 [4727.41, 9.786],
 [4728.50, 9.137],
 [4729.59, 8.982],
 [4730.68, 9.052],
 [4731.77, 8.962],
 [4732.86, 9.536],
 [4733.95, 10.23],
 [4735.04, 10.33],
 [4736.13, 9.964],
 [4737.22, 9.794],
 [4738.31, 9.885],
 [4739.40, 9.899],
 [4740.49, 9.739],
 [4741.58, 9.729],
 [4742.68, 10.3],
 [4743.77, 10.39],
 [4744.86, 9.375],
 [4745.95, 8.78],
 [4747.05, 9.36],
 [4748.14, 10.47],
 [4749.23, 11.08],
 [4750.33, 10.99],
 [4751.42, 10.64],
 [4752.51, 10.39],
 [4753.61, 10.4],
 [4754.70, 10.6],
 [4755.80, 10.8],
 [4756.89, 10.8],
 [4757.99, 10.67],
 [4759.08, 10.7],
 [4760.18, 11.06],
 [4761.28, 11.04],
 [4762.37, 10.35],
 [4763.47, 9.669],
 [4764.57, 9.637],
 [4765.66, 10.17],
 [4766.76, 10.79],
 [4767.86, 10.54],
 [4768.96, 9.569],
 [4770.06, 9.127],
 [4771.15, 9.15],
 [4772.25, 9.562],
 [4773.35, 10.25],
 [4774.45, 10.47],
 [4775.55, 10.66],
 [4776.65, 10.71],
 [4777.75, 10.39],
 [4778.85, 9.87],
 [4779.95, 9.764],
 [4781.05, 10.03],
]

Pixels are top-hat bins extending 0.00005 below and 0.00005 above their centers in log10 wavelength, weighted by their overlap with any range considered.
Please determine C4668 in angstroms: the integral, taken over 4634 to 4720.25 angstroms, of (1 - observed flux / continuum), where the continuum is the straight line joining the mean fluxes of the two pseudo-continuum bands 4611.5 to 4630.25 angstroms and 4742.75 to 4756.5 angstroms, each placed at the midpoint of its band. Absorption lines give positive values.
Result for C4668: 8.25 angstroms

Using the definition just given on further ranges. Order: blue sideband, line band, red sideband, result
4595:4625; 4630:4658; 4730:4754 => 1.2 angstroms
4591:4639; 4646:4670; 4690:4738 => 0.8 angstroms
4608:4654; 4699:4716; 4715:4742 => 1.3 angstroms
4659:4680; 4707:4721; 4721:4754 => 0.6 angstroms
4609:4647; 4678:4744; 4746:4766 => 4.2 angstroms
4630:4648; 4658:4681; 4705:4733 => 0.1 angstroms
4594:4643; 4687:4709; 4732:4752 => 1.4 angstroms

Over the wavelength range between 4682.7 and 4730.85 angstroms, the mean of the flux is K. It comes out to 9.67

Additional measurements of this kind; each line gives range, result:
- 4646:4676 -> 9.6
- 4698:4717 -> 9.31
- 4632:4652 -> 9.57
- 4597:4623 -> 10.1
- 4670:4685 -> 9.84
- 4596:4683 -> 9.87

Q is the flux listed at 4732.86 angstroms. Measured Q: 9.536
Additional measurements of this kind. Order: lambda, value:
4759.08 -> 10.7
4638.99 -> 9.235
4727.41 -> 9.786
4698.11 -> 9.107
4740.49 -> 9.739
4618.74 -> 11.23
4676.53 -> 11.02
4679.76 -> 9.24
